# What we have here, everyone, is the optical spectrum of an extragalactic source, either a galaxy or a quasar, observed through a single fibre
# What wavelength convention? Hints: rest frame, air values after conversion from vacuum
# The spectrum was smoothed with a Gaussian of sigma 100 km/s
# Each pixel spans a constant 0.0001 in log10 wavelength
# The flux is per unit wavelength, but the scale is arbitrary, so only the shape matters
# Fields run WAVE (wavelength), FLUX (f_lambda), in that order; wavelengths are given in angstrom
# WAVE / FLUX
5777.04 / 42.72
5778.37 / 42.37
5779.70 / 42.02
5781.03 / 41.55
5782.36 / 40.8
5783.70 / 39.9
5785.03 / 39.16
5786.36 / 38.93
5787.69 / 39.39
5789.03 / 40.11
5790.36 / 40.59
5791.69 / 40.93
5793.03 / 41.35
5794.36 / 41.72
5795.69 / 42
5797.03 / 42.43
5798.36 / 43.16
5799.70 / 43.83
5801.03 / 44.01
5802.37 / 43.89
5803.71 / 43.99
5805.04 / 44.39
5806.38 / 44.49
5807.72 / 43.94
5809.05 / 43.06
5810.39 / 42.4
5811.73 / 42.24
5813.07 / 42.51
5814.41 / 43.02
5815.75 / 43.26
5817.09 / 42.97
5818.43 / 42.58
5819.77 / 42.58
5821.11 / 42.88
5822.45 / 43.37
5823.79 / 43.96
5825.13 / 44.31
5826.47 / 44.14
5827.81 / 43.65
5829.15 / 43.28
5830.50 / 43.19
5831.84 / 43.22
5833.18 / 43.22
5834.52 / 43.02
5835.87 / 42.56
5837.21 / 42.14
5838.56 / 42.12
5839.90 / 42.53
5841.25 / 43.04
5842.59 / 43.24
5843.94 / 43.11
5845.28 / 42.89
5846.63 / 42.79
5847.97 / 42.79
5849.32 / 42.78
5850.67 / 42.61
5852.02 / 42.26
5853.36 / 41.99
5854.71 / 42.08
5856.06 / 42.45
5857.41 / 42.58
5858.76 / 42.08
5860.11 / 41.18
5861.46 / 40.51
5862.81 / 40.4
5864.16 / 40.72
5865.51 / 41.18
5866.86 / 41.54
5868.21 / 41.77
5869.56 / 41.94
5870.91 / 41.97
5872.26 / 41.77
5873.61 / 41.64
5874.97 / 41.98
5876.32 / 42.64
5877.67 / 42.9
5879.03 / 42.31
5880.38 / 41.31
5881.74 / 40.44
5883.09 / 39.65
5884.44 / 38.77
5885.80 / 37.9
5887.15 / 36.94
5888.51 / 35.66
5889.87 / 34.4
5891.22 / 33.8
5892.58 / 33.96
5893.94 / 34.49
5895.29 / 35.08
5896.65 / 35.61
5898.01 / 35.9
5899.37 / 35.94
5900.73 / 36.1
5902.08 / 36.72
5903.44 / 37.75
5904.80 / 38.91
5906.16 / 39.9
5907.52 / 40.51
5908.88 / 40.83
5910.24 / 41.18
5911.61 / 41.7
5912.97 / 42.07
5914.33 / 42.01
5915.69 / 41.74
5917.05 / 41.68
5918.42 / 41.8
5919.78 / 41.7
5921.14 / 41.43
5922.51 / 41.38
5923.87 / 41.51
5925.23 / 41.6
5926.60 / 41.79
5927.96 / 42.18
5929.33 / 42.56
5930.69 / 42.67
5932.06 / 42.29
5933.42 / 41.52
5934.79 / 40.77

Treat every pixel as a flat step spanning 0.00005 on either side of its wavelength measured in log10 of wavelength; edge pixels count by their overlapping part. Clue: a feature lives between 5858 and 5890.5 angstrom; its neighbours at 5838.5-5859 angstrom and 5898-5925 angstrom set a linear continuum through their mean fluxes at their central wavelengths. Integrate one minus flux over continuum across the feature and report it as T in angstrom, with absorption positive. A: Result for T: 0.9 angstrom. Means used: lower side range 42.6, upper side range 40.2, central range 40.5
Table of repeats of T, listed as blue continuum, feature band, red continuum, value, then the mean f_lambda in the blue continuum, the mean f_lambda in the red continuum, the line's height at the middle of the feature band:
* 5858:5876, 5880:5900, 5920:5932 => 2.4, 41.5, 41.9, 41.6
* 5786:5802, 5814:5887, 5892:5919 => -3.7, 41.6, 38.7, 40.1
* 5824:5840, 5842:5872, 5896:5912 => -0.4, 43.2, 38.4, 41.5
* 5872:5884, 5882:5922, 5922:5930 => 3.1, 41.6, 41.9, 41.7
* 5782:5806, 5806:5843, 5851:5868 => -1.3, 41.7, 41.6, 41.7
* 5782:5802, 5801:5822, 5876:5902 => -1.4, 41.3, 37.5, 40.5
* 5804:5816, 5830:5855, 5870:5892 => -0.7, 43.3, 39.6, 41.6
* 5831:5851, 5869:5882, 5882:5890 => -1.0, 42.8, 37.6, 38.8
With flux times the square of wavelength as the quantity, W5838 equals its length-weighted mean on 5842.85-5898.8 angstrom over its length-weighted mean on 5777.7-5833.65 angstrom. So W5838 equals 1.0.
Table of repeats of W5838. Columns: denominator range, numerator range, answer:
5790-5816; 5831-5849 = 1.01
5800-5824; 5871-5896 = 0.92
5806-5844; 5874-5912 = 0.91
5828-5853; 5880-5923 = 0.92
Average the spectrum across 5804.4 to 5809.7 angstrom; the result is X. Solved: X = 44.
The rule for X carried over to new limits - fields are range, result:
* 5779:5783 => 41.5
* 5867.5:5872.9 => 41.9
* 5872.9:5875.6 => 41.7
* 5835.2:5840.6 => 42.3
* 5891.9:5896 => 34.5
